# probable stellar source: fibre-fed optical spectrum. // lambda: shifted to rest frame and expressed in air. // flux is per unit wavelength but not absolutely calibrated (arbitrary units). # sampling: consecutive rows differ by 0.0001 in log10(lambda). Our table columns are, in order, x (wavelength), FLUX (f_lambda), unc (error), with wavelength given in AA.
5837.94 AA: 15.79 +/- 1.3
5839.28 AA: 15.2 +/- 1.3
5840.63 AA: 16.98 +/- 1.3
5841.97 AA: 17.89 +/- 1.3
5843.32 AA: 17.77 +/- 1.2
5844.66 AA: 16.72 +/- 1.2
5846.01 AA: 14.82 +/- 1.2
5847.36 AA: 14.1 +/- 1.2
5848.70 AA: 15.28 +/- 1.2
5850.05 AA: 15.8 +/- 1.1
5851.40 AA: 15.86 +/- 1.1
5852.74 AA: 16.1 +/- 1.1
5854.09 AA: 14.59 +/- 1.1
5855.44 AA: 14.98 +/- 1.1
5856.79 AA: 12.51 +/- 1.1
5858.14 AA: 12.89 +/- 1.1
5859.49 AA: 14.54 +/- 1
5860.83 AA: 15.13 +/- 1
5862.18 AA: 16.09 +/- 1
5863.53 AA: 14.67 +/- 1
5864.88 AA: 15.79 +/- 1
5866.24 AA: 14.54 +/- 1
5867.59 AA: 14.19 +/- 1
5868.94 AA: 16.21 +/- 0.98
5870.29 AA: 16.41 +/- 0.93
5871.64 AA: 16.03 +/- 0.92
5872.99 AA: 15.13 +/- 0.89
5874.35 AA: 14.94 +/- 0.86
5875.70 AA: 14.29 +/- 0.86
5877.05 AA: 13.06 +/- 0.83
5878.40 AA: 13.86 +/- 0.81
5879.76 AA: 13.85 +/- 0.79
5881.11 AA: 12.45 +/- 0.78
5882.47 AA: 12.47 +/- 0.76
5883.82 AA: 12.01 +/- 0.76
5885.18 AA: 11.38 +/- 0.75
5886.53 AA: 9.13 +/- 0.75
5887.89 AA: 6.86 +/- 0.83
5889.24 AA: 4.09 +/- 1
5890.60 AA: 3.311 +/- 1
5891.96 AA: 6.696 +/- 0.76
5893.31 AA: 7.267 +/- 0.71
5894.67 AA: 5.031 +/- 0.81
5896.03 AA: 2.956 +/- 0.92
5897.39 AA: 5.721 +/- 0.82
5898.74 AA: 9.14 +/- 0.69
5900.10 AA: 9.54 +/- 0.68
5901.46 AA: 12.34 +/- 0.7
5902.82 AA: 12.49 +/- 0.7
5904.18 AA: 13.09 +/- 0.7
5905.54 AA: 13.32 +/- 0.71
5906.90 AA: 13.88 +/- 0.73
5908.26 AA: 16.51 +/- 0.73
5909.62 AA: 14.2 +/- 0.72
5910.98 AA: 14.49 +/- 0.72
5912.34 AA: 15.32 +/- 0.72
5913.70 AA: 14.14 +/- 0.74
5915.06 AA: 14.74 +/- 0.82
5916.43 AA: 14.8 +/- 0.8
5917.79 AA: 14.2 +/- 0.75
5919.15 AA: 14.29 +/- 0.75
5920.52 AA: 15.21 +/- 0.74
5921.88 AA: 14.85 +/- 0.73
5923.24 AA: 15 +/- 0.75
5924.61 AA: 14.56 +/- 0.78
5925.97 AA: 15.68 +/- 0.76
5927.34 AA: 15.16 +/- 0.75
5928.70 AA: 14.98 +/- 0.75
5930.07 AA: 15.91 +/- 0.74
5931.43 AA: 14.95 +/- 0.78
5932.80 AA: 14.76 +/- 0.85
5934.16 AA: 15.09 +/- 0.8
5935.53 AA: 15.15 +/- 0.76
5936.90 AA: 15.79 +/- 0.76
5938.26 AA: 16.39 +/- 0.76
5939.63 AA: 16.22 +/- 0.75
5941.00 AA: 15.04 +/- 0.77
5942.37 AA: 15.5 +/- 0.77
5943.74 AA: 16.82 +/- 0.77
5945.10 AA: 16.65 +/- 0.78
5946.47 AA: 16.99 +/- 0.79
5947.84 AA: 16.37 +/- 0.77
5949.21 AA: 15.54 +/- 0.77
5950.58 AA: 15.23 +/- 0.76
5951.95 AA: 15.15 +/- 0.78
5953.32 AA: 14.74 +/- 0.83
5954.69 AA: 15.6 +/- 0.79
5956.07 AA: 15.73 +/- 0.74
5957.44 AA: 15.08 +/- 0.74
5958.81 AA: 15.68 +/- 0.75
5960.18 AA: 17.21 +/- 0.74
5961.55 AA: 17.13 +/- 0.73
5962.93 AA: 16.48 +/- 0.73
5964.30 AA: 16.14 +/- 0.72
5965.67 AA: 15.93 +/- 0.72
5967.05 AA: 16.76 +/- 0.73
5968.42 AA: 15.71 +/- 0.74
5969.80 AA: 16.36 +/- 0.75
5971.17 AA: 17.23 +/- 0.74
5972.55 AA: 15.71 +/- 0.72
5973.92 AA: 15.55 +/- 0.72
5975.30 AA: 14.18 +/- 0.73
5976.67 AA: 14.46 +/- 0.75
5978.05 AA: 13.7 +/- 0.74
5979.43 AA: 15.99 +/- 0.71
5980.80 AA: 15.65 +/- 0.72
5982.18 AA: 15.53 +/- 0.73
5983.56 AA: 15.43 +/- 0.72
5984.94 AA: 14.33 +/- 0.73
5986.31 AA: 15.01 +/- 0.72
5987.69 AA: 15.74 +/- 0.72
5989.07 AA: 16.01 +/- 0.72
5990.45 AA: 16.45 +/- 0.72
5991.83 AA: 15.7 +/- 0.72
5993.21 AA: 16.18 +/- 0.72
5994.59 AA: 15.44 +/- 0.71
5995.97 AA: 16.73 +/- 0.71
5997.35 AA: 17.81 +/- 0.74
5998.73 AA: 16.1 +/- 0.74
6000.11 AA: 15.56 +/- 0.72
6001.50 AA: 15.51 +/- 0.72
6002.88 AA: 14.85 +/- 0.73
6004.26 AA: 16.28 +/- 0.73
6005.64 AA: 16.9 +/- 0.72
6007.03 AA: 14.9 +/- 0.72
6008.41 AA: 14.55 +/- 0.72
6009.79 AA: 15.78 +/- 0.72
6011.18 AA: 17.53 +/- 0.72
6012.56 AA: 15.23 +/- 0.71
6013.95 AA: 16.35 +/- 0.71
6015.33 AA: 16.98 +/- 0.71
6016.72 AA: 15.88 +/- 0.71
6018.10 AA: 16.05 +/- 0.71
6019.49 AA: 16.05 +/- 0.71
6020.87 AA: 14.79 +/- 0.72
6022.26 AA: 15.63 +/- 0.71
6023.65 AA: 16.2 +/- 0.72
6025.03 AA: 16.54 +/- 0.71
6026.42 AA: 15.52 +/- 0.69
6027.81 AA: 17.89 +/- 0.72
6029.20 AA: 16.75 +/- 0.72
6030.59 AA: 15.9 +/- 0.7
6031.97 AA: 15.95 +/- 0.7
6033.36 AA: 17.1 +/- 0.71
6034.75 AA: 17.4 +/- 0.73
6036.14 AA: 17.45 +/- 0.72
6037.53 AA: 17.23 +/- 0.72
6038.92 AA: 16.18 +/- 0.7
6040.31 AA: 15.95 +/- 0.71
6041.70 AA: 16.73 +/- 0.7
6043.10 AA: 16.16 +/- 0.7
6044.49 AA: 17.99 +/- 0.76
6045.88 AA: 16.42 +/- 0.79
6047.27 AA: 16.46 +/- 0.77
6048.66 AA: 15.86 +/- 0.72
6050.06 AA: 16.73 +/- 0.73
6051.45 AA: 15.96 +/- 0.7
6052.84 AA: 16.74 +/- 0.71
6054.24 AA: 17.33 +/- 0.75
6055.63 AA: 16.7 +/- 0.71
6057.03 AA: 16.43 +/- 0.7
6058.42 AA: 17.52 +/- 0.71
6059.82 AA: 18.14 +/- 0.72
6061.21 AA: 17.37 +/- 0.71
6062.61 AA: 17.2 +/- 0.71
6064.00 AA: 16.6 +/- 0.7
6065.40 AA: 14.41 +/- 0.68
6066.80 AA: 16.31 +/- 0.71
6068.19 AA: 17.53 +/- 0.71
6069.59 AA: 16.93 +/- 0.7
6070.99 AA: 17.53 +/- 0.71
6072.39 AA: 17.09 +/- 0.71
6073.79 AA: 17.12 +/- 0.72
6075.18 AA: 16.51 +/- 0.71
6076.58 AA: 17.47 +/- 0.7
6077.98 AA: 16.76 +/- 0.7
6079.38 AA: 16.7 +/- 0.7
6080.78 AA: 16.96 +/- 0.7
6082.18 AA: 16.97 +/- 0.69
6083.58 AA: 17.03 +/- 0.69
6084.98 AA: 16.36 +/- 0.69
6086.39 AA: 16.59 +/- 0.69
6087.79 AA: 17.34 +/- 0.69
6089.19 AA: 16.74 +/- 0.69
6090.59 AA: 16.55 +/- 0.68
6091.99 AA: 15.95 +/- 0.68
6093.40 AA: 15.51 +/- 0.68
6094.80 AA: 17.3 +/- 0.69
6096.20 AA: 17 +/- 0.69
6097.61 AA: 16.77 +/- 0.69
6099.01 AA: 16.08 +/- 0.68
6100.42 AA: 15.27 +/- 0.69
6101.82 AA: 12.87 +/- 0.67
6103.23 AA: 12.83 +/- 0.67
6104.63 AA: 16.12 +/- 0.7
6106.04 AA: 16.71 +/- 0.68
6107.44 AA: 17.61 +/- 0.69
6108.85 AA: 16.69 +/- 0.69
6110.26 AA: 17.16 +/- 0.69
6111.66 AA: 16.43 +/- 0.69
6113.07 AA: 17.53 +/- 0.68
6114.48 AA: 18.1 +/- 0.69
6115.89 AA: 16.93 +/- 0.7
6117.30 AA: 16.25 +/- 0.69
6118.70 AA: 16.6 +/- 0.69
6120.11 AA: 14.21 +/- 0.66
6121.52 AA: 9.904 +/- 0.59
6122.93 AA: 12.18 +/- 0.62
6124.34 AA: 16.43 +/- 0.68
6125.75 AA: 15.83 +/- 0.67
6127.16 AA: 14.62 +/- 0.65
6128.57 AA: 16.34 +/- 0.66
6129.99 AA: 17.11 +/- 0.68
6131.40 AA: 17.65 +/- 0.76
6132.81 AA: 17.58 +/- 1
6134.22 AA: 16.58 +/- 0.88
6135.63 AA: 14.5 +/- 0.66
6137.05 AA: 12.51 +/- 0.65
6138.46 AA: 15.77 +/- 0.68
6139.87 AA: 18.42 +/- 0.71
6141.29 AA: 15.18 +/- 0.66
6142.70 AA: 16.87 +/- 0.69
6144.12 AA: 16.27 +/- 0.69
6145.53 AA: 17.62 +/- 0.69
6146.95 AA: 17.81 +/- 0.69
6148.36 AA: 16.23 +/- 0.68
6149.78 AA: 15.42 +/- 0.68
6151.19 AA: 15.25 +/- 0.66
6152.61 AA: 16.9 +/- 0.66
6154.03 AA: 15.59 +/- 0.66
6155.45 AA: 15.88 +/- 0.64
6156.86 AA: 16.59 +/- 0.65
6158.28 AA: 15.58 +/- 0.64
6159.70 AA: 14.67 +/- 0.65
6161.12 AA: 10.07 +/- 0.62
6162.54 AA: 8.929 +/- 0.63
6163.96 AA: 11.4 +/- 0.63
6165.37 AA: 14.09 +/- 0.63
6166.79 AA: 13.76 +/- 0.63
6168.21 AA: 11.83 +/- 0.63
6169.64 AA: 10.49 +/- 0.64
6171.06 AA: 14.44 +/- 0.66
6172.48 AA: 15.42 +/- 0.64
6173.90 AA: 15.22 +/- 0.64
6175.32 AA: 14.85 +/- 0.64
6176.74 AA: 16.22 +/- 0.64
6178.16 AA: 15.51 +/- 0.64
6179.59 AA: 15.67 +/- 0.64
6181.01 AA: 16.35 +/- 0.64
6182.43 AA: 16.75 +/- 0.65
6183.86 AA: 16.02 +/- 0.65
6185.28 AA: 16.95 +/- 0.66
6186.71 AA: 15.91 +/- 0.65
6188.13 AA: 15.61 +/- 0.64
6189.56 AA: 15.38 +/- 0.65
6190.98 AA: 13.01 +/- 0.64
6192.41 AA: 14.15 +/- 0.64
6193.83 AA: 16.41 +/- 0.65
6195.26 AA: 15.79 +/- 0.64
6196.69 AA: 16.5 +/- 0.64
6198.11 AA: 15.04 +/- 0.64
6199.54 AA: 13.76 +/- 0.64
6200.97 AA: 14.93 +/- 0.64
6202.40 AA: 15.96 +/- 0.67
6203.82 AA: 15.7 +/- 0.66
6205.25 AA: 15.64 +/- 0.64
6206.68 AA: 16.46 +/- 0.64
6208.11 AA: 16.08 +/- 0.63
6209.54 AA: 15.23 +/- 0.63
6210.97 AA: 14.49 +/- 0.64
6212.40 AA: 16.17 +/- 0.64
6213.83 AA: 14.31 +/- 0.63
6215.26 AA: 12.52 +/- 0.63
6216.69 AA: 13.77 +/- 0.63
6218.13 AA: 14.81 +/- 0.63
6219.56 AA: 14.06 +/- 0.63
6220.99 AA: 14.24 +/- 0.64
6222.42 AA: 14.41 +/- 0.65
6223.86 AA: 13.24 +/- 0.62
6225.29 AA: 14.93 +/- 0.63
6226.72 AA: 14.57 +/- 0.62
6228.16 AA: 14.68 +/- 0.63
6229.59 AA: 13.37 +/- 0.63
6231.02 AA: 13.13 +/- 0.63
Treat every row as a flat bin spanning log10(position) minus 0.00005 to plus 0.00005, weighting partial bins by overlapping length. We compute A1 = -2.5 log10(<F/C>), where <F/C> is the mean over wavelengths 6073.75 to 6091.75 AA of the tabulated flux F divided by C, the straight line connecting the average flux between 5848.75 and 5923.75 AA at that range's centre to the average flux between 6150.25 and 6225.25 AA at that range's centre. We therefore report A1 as -0.19 mag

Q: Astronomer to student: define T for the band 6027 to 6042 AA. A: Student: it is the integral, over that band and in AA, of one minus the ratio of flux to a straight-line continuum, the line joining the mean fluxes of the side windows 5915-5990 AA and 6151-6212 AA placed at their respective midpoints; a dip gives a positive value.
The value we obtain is -1.43 AA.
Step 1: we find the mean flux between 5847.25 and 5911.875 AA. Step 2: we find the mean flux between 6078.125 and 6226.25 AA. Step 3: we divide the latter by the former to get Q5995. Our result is 1.2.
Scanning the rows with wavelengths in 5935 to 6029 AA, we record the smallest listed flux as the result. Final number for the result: 13.7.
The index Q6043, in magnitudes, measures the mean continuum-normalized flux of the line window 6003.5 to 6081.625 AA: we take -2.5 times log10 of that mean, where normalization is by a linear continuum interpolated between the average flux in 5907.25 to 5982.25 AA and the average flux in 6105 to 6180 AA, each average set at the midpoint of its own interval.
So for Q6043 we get -0.08 mag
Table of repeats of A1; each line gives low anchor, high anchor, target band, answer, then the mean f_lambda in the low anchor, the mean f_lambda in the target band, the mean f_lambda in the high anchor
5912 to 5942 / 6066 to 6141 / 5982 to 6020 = -0.022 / 15.1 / 15.9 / 16.2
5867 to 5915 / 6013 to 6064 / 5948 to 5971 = -0.146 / 11.6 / 15.9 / 16.6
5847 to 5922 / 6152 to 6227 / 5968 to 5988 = -0.150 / 12.8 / 15.4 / 14.8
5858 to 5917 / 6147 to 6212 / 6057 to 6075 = -0.215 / 12.2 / 17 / 15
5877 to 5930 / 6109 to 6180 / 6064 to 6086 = -0.174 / 11.9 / 16.8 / 15.3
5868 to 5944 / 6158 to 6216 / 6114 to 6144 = -0.097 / 13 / 15.7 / 14.7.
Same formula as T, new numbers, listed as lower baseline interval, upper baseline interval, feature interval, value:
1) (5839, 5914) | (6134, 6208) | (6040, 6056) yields -2.6 AA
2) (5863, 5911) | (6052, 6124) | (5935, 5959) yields -5.0 AA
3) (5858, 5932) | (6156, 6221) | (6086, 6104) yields -2.3 AA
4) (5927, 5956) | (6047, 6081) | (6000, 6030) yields 0.6 AA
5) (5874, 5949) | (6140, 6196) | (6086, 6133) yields -4.6 AA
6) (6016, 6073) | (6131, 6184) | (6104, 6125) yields -0.3 AA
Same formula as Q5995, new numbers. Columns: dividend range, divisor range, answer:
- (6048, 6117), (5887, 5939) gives 1.34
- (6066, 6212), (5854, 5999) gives 1.10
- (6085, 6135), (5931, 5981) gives 1.02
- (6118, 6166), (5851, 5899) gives 1.26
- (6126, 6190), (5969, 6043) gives 0.96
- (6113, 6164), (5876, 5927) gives 1.32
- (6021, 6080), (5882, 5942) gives 1.34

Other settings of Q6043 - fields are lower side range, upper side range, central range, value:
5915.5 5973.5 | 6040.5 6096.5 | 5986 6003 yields 0.01 mag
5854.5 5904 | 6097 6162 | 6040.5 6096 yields -0.14 mag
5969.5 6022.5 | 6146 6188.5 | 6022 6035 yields -0.06 mag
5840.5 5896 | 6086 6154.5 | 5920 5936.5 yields -0.10 mag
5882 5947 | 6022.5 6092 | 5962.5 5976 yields -0.12 mag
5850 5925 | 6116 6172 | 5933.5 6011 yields -0.17 mag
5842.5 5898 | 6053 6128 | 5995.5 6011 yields -0.08 mag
